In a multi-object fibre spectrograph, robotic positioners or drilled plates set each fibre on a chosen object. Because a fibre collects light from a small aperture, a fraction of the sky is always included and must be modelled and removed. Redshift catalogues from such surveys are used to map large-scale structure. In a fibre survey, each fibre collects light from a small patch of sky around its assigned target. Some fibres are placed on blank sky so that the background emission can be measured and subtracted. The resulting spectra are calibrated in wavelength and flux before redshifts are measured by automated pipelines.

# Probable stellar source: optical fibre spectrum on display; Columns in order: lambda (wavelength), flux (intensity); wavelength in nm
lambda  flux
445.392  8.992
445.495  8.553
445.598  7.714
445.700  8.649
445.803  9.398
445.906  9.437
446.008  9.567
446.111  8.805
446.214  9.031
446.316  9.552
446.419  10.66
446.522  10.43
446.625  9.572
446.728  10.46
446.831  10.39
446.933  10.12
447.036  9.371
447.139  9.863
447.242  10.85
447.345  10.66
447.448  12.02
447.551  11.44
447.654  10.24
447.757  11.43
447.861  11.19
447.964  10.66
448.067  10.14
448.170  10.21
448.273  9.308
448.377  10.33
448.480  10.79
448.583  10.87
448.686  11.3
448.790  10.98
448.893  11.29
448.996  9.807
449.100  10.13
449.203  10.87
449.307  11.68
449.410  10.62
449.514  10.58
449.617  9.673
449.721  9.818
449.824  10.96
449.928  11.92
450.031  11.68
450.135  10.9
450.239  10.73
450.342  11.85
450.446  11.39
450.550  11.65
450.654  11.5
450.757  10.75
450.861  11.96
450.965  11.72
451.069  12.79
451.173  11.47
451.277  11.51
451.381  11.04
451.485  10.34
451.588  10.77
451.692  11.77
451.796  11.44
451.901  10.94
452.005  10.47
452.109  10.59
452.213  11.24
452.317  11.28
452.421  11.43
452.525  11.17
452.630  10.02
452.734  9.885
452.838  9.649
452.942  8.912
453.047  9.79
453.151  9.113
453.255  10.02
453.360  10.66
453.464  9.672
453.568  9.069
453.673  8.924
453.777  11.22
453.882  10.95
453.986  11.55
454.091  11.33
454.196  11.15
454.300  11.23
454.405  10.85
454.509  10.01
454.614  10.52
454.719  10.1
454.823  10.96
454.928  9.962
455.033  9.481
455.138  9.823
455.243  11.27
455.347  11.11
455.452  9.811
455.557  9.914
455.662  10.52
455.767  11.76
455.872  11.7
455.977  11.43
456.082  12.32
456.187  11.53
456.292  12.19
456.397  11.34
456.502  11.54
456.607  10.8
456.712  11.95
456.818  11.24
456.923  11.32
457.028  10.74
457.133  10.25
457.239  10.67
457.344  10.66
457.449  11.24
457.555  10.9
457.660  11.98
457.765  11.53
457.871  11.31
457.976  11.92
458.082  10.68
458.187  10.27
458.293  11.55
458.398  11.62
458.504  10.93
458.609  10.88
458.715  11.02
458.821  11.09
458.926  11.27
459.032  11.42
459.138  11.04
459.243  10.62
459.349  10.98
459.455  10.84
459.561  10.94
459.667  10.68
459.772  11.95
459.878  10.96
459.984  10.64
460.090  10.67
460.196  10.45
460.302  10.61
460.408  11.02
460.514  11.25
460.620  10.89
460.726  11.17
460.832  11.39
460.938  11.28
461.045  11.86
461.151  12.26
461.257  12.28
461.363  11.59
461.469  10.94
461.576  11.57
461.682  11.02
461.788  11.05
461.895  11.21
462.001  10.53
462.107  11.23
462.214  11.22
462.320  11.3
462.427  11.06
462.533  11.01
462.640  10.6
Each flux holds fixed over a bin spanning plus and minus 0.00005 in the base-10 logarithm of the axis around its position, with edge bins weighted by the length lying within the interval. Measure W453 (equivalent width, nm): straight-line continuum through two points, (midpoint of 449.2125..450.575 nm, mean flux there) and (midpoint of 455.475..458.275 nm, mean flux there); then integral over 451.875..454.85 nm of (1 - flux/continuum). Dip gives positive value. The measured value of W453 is 0.18 nm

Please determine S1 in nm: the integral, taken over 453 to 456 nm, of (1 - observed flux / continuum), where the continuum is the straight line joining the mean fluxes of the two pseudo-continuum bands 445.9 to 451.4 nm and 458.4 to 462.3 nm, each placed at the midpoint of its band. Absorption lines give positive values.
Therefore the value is 0.13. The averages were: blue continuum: 10.7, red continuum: 11.1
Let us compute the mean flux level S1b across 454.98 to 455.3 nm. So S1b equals 10.2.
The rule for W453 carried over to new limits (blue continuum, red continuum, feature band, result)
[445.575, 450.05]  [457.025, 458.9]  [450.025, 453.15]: -0.11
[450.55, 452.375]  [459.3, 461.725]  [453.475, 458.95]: 0.14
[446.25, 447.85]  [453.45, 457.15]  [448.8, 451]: -0.09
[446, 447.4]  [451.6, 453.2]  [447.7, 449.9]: -0.10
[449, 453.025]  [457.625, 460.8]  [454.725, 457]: 0.00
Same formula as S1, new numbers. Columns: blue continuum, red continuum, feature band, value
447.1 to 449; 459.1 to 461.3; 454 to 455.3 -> 0.043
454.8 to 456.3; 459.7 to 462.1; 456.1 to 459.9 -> -0.050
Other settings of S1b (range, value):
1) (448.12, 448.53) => 10.1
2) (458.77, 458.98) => 11.2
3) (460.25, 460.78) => 11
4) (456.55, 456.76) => 11.4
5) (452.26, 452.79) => 10.8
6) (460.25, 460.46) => 10.8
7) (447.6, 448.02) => 10.9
